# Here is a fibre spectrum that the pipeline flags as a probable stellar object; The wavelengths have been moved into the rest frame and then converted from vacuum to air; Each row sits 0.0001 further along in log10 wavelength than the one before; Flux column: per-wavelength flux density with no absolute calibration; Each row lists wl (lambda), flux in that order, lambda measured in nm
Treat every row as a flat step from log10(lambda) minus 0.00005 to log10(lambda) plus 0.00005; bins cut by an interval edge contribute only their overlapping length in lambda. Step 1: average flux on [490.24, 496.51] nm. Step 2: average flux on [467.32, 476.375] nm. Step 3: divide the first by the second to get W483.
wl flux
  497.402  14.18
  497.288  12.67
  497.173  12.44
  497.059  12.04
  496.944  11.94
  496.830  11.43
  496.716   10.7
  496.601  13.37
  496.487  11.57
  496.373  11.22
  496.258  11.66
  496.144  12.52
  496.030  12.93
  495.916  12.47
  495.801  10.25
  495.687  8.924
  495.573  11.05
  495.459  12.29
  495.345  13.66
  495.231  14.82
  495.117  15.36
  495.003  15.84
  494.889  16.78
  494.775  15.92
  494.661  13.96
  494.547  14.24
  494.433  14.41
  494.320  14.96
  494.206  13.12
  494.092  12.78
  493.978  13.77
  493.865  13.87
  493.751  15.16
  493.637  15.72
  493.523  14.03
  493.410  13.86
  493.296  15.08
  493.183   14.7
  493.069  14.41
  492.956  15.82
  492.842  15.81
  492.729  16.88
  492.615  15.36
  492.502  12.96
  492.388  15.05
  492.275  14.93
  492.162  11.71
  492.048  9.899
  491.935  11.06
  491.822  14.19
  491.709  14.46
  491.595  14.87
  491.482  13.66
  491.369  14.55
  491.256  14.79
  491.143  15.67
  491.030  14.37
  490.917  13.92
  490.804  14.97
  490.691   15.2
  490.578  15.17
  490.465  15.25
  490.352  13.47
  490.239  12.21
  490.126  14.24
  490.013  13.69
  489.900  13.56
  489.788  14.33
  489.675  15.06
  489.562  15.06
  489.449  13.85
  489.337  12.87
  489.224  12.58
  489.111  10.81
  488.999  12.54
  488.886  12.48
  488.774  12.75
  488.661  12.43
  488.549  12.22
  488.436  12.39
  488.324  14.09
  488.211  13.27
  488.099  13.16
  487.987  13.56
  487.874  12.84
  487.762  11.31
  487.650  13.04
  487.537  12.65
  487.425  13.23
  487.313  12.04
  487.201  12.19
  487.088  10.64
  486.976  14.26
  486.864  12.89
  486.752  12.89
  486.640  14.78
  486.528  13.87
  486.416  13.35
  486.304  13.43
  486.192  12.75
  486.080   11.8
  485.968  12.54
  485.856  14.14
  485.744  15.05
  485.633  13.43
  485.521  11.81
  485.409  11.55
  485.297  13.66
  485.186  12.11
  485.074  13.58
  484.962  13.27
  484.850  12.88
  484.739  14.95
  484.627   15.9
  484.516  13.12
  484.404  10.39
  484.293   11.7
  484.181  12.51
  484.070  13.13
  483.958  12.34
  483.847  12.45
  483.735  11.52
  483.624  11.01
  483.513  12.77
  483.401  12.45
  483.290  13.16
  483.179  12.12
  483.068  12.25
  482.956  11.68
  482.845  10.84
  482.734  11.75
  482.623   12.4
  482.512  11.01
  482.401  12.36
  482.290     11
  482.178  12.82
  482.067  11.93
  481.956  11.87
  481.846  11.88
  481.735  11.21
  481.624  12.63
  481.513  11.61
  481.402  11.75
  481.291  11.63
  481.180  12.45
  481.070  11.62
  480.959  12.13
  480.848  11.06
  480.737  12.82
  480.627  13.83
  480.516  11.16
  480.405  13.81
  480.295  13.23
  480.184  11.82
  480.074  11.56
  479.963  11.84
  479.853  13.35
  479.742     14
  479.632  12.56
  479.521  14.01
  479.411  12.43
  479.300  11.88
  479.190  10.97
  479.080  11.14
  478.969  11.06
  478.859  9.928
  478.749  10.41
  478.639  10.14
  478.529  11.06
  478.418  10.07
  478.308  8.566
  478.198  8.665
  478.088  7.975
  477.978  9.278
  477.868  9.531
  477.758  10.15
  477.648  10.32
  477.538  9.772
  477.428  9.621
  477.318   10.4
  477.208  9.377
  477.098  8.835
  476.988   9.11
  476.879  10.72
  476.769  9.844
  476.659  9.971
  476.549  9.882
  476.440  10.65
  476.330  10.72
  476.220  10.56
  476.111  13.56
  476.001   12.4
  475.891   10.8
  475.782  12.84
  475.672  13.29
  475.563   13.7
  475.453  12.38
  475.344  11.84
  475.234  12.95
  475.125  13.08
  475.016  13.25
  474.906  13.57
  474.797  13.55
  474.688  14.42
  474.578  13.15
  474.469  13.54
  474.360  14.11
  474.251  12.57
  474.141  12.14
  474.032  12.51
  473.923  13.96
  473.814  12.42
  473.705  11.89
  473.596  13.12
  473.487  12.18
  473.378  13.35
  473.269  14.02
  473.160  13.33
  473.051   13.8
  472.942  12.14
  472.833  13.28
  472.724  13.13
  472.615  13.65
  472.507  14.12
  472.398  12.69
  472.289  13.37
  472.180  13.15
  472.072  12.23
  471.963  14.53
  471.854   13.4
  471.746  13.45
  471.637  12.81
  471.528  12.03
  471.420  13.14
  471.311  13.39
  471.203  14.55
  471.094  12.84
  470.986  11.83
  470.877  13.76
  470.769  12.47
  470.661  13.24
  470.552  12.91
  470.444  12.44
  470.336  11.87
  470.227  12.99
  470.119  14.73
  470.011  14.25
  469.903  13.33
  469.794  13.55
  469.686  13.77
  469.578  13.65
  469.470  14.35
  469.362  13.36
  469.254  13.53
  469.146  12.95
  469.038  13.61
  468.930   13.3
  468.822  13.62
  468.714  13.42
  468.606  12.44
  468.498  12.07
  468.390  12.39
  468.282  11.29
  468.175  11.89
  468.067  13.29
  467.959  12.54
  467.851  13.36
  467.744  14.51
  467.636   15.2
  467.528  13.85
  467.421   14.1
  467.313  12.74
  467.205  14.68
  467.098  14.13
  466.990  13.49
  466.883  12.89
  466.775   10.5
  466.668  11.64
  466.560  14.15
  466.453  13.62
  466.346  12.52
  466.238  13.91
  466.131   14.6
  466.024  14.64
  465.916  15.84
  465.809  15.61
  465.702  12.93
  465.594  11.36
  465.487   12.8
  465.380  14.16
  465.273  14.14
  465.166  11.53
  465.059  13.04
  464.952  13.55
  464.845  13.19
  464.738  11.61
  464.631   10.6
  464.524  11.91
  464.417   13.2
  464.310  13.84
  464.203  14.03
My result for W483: 1.1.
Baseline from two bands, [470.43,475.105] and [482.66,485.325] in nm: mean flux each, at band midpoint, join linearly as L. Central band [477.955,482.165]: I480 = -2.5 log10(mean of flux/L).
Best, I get 0.104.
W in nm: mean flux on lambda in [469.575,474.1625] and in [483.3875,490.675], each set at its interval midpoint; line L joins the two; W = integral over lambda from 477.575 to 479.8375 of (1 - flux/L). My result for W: 0.407 nm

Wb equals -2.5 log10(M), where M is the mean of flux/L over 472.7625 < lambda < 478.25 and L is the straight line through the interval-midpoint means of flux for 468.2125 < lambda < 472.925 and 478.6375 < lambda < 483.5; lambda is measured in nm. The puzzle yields 0.08 mag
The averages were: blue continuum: 13.2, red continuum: 12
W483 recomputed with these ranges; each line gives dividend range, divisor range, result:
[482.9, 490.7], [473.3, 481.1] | 1.11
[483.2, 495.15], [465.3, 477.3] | 1.05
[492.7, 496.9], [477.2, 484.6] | 1.18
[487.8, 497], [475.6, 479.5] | 1.30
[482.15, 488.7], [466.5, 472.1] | 0.96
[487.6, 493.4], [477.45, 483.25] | 1.20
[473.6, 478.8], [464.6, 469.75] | 0.86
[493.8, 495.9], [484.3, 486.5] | 1.04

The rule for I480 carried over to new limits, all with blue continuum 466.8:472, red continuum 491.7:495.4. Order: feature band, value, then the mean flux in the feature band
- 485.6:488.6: 0.08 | 13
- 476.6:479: 0.37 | 9.75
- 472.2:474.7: 0.03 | 13.1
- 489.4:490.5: 0.01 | 14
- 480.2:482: 0.14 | 12.2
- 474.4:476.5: 0.07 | 12.6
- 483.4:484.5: 0.16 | 12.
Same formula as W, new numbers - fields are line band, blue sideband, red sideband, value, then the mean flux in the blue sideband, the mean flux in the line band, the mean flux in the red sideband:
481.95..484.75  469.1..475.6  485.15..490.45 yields 0.18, 13.2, 12.2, 13.1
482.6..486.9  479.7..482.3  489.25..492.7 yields 0.04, 12.2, 12.8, 14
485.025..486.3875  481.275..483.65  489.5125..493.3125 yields -0.02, 11.9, 13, 14.3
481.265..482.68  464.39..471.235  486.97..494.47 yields 0.17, 13.2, 11.9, 13.7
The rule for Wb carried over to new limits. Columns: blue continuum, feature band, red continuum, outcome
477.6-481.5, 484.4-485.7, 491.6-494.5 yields -0.06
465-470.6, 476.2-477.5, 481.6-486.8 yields 0.28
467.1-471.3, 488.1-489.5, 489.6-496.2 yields 0.10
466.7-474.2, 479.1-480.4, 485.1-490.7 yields 0.05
